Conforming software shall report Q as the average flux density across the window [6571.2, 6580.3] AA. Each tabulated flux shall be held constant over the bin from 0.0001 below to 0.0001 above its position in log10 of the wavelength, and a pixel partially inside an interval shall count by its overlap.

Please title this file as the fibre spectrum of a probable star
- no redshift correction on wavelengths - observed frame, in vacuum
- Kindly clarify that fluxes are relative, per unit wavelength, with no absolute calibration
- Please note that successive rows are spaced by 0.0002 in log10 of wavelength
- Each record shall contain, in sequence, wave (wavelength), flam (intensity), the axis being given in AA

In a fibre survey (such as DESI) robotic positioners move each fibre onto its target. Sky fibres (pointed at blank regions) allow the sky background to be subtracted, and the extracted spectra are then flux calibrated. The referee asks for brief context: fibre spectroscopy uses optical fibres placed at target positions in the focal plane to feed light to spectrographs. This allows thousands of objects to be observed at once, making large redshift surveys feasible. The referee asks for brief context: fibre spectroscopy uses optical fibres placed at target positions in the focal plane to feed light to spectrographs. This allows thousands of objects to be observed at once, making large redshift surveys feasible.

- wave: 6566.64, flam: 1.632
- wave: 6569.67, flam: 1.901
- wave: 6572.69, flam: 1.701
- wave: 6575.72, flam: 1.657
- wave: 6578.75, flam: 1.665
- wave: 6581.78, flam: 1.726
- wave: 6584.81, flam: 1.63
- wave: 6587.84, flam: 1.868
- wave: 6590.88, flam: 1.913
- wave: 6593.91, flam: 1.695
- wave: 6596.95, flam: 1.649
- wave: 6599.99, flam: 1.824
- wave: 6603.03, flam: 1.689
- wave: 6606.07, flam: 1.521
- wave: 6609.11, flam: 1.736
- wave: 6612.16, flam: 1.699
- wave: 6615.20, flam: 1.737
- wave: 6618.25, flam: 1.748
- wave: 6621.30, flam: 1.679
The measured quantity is 1.67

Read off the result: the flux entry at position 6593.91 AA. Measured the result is 1.695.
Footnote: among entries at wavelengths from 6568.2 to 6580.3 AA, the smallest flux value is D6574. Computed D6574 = 1.657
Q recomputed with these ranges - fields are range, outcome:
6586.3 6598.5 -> 1.78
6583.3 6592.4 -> 1.8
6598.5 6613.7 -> 1.69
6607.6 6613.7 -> 1.72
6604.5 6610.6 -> 1.63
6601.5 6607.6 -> 1.61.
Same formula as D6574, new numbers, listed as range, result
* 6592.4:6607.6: 1.521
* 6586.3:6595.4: 1.695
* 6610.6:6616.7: 1.699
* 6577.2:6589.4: 1.63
